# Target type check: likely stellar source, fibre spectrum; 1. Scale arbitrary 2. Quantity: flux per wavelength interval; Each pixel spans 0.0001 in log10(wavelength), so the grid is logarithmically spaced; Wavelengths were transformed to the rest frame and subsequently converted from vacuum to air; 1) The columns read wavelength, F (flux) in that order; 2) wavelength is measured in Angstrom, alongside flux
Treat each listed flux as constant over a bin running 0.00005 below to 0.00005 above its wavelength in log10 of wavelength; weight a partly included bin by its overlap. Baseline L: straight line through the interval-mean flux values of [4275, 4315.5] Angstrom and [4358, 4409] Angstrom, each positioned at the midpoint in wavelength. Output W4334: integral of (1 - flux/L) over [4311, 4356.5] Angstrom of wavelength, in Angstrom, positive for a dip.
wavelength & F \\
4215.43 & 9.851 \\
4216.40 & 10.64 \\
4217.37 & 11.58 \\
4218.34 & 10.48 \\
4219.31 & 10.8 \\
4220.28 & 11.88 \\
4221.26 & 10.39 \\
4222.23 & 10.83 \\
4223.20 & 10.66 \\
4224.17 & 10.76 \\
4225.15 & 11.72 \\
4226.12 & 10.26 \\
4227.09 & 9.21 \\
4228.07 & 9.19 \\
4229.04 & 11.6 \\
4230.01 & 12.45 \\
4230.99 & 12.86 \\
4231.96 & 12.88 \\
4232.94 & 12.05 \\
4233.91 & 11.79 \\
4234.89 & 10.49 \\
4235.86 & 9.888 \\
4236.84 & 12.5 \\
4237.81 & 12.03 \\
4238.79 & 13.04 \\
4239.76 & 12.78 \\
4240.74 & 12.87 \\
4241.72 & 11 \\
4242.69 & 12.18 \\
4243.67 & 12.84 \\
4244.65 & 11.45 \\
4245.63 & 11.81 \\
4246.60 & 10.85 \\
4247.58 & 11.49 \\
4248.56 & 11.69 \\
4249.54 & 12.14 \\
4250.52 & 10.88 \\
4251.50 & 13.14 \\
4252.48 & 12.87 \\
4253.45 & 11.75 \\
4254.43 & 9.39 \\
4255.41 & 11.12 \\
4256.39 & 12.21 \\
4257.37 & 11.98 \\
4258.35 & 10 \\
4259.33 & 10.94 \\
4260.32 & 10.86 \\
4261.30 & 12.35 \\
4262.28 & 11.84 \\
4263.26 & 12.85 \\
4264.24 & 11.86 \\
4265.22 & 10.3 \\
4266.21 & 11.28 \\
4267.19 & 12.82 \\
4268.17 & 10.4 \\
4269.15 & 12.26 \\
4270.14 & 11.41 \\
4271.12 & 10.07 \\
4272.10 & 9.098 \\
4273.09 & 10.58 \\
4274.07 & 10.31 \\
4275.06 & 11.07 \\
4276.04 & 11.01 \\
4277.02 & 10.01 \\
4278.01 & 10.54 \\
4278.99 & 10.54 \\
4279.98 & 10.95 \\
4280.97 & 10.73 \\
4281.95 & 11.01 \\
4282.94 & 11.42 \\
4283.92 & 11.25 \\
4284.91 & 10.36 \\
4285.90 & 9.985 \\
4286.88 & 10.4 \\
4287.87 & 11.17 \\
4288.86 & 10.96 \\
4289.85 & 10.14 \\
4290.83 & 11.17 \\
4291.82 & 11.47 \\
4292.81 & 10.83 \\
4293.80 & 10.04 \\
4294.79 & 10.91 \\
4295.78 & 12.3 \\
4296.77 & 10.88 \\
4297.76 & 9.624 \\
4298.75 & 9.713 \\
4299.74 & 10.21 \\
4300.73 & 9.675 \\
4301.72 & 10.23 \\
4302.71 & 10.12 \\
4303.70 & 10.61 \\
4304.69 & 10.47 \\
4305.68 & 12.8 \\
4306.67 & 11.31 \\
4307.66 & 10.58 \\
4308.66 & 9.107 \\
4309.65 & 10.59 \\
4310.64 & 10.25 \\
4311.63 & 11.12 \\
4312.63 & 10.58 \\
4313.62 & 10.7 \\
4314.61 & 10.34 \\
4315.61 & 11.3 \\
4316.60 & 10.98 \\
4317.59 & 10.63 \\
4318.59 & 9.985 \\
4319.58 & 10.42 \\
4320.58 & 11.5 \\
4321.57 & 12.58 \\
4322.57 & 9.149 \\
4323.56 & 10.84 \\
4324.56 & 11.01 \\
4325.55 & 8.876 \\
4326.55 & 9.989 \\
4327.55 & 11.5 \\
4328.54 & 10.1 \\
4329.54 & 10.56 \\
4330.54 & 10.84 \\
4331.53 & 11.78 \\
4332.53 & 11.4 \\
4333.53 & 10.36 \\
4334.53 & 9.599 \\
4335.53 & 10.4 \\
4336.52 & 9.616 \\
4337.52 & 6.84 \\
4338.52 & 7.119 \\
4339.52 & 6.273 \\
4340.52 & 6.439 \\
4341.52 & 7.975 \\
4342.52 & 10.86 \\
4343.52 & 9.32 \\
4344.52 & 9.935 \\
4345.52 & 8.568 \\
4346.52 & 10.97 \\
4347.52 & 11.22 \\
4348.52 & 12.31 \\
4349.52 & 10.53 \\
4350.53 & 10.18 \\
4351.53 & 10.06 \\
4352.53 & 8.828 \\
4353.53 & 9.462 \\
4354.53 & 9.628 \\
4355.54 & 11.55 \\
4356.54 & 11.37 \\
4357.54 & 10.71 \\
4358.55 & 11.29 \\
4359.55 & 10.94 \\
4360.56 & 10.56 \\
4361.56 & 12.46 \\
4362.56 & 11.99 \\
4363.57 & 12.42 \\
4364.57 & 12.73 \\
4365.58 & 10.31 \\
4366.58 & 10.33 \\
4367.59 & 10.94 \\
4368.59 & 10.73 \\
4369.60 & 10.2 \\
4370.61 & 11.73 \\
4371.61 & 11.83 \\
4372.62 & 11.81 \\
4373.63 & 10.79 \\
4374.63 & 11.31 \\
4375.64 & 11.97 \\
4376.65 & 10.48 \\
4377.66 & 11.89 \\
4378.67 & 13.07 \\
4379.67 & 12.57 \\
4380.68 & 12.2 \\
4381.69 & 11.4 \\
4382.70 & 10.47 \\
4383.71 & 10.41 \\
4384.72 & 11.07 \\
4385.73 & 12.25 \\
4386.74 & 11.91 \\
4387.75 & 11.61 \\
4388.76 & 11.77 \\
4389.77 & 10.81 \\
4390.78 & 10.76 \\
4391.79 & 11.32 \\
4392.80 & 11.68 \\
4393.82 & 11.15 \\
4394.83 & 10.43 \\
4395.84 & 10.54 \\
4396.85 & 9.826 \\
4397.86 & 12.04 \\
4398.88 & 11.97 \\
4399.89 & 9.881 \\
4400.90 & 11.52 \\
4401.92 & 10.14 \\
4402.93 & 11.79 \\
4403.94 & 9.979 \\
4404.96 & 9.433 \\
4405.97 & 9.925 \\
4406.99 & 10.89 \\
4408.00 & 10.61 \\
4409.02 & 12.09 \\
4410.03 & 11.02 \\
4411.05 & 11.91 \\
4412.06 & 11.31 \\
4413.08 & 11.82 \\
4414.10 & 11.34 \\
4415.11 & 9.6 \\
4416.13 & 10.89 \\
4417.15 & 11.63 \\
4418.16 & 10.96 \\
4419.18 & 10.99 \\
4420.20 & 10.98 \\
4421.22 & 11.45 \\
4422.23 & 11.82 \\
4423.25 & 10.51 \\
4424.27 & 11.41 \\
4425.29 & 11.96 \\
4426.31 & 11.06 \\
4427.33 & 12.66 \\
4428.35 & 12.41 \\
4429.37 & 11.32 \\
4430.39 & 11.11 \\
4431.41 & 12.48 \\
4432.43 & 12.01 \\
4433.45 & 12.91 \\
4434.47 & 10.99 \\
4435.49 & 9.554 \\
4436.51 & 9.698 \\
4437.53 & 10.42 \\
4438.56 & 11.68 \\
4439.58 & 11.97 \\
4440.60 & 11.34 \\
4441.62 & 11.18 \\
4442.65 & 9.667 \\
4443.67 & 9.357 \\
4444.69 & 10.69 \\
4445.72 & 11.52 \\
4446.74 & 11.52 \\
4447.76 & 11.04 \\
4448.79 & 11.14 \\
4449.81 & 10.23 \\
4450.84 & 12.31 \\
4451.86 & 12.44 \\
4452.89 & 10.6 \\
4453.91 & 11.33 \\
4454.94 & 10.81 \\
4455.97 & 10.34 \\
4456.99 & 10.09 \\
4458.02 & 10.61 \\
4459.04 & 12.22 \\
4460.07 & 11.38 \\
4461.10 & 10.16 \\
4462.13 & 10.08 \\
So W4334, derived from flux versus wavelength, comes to 3.31 Angstrom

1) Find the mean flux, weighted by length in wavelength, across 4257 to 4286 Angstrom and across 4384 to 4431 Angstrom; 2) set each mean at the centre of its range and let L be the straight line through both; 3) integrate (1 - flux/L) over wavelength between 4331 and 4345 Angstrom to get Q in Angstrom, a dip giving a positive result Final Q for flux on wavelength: 2.5 Angstrom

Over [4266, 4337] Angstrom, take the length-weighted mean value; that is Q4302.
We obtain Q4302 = 10.7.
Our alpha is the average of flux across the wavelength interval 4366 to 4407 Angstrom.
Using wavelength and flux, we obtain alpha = 11.1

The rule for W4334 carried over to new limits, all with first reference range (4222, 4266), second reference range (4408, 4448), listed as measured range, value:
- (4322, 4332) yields 0.82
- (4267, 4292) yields 1.54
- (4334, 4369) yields 3.80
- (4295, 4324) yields 2.01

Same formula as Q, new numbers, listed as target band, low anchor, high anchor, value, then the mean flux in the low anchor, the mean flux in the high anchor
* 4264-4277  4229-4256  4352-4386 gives 0.9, 11.9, 11.2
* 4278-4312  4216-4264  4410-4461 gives 2.2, 11.5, 11.2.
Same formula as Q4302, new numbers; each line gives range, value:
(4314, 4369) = 10.3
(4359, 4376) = 11.4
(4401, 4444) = 11.1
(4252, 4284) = 11.1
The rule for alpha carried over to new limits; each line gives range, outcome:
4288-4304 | 10.6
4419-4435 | 11.6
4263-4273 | 11.2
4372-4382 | 11.8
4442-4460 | 10.9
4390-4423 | 11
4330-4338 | 10.1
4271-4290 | 10.6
